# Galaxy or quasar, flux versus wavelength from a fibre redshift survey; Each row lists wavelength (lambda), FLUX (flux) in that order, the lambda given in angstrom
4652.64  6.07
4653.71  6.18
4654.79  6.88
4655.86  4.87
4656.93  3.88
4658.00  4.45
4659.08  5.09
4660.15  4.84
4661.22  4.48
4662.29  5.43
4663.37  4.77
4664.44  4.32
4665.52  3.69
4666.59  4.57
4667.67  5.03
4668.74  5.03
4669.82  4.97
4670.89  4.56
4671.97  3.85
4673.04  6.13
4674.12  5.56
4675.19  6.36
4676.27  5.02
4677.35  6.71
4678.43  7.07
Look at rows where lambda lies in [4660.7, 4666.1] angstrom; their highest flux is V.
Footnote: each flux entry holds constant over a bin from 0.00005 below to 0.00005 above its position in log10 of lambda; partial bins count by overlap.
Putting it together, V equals 5.43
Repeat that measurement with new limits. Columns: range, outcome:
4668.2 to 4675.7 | 6.36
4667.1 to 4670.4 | 5.03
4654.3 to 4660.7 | 6.88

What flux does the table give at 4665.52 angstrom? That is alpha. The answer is 3.69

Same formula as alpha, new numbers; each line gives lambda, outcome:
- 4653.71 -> 6.18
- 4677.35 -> 6.71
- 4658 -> 4.45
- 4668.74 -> 5.03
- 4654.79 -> 6.88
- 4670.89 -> 4.56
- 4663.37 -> 4.77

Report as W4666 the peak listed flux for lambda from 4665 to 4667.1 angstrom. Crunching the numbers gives 4.57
